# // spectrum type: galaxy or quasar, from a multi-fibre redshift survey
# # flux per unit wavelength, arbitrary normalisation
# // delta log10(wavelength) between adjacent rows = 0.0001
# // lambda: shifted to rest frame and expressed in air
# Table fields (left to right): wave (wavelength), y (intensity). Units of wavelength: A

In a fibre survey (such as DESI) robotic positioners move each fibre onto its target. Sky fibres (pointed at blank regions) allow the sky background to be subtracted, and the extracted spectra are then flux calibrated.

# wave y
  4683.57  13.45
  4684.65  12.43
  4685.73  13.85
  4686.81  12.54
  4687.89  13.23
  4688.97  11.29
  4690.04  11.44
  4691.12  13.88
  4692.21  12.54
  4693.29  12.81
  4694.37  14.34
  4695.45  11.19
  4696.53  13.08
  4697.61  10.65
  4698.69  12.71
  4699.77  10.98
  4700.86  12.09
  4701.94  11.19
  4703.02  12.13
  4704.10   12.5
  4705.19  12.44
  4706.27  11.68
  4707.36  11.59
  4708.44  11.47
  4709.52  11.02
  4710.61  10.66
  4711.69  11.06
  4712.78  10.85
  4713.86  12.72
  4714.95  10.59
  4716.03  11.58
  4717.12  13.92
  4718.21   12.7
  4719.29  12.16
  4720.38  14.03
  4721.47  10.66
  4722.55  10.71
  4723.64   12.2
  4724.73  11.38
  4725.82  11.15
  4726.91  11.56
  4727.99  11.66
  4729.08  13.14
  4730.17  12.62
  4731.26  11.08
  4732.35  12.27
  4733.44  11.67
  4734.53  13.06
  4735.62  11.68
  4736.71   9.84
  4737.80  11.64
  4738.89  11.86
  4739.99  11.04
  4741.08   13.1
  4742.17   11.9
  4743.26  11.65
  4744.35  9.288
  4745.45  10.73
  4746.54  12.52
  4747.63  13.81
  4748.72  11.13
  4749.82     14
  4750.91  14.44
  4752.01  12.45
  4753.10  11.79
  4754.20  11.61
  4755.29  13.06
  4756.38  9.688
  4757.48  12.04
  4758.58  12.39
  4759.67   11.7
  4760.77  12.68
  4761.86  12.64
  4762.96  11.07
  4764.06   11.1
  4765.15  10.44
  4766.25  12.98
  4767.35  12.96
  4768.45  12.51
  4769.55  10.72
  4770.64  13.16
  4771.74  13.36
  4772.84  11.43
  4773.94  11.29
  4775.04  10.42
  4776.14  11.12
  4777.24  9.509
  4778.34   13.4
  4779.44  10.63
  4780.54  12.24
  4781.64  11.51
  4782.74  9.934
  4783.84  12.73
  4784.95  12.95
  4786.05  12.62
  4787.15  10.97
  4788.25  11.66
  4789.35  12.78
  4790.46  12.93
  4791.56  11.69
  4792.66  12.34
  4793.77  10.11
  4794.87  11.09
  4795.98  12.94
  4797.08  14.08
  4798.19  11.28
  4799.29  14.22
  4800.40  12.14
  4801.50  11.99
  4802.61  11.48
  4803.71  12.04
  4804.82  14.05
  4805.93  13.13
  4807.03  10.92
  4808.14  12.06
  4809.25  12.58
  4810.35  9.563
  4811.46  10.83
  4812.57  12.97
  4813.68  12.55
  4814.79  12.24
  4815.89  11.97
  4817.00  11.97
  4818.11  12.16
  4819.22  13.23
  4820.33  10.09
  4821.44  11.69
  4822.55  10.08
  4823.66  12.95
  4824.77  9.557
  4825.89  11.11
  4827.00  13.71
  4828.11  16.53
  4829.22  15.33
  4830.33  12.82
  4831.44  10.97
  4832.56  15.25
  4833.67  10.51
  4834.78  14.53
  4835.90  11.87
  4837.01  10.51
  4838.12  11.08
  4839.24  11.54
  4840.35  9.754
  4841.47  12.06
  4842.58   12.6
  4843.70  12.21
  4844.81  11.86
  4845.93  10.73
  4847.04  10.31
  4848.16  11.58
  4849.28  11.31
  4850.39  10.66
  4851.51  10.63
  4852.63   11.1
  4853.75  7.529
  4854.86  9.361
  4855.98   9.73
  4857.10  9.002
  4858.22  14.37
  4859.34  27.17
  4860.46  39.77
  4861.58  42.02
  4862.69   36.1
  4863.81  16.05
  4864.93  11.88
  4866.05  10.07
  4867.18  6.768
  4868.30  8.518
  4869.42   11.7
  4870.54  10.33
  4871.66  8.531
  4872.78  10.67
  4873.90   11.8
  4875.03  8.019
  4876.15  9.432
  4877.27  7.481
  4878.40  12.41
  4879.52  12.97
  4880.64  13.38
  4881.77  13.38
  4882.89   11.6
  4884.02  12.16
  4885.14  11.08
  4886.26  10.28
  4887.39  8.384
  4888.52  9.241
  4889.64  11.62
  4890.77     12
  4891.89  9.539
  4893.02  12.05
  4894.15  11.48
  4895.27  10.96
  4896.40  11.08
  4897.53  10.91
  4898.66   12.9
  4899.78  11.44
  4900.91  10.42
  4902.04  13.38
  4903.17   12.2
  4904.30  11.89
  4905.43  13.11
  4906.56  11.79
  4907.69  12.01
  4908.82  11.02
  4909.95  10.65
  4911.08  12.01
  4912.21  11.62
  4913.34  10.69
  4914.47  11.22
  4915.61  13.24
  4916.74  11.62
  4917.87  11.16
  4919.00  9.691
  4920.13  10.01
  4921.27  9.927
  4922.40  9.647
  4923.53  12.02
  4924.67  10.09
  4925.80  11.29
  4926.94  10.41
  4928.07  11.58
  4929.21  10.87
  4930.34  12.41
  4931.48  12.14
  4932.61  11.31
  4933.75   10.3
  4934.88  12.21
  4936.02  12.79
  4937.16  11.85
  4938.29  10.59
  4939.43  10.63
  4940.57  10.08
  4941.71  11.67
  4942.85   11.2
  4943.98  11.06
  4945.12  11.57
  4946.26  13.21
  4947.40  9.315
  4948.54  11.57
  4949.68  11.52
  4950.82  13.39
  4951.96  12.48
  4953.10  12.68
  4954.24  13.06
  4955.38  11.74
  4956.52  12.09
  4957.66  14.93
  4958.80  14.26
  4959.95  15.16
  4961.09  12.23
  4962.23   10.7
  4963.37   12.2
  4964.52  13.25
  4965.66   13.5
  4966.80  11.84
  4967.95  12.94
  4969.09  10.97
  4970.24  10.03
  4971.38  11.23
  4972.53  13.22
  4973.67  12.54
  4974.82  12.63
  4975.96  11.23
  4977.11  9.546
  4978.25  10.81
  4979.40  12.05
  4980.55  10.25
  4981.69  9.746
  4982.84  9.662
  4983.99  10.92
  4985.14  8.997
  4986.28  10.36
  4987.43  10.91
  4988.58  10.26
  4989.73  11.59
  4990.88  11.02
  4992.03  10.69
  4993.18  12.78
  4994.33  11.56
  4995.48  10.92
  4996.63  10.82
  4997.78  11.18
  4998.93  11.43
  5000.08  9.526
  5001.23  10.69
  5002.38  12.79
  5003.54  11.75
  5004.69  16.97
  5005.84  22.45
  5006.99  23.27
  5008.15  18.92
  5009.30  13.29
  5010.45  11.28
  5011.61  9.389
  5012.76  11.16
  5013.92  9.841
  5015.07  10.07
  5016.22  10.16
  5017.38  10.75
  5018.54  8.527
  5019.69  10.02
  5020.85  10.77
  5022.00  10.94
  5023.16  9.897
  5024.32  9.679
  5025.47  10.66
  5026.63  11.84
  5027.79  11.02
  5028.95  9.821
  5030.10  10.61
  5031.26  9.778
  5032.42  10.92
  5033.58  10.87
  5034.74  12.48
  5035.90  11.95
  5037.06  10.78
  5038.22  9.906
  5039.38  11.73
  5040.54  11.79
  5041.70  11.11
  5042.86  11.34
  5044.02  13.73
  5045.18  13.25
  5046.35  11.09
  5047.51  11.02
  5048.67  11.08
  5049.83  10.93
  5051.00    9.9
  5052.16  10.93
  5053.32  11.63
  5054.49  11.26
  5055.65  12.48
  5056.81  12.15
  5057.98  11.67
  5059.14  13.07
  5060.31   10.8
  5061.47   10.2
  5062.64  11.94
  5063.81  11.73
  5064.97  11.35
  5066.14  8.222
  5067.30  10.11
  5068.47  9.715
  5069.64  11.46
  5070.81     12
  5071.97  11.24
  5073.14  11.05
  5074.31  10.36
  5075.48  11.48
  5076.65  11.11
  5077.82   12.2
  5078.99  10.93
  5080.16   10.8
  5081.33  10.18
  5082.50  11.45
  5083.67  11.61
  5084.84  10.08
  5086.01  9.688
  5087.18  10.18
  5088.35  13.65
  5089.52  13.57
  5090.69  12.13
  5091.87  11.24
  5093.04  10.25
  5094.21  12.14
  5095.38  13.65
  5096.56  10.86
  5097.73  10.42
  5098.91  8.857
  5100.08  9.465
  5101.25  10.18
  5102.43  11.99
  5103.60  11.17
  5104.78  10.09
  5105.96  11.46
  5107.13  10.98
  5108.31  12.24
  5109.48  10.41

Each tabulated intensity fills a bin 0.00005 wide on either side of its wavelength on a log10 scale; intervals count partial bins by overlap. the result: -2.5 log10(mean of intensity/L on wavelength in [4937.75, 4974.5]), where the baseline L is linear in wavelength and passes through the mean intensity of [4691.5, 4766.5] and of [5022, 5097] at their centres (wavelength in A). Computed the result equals -0.06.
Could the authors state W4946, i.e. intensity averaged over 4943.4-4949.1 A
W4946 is 11.4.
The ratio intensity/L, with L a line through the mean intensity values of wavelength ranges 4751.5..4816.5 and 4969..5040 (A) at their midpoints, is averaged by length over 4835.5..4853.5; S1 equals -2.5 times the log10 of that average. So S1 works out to 0.062 mag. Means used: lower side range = 11.9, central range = 11.2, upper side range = 11.5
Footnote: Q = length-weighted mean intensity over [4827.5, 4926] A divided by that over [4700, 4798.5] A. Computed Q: 1.0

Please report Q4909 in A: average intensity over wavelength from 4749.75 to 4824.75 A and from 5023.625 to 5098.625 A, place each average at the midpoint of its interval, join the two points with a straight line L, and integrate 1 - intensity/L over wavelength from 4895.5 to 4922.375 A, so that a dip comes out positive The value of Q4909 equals 0.5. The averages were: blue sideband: 12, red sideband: 11.2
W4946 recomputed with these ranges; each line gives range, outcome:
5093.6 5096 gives 12.8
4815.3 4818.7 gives 12.1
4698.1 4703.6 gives 11.8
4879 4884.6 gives 12.7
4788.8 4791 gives 12.8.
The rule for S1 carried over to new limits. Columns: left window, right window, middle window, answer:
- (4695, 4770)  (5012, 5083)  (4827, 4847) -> -0.07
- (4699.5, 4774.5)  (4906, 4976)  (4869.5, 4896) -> 0.09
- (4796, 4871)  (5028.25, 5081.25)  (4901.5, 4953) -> 0.08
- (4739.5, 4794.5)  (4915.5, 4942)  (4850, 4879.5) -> -0.24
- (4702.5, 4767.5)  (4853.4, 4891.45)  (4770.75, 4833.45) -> 0.06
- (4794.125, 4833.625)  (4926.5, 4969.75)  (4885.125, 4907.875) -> 0.07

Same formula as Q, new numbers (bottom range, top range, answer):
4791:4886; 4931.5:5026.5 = 0.93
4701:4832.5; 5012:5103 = 0.92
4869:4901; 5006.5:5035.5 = 1.04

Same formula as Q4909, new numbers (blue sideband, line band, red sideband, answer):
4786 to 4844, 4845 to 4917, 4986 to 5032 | -3.7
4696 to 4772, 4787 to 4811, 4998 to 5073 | -0.5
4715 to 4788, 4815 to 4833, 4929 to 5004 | -1.0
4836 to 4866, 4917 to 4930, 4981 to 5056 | 2.7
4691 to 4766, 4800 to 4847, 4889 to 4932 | -1.7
